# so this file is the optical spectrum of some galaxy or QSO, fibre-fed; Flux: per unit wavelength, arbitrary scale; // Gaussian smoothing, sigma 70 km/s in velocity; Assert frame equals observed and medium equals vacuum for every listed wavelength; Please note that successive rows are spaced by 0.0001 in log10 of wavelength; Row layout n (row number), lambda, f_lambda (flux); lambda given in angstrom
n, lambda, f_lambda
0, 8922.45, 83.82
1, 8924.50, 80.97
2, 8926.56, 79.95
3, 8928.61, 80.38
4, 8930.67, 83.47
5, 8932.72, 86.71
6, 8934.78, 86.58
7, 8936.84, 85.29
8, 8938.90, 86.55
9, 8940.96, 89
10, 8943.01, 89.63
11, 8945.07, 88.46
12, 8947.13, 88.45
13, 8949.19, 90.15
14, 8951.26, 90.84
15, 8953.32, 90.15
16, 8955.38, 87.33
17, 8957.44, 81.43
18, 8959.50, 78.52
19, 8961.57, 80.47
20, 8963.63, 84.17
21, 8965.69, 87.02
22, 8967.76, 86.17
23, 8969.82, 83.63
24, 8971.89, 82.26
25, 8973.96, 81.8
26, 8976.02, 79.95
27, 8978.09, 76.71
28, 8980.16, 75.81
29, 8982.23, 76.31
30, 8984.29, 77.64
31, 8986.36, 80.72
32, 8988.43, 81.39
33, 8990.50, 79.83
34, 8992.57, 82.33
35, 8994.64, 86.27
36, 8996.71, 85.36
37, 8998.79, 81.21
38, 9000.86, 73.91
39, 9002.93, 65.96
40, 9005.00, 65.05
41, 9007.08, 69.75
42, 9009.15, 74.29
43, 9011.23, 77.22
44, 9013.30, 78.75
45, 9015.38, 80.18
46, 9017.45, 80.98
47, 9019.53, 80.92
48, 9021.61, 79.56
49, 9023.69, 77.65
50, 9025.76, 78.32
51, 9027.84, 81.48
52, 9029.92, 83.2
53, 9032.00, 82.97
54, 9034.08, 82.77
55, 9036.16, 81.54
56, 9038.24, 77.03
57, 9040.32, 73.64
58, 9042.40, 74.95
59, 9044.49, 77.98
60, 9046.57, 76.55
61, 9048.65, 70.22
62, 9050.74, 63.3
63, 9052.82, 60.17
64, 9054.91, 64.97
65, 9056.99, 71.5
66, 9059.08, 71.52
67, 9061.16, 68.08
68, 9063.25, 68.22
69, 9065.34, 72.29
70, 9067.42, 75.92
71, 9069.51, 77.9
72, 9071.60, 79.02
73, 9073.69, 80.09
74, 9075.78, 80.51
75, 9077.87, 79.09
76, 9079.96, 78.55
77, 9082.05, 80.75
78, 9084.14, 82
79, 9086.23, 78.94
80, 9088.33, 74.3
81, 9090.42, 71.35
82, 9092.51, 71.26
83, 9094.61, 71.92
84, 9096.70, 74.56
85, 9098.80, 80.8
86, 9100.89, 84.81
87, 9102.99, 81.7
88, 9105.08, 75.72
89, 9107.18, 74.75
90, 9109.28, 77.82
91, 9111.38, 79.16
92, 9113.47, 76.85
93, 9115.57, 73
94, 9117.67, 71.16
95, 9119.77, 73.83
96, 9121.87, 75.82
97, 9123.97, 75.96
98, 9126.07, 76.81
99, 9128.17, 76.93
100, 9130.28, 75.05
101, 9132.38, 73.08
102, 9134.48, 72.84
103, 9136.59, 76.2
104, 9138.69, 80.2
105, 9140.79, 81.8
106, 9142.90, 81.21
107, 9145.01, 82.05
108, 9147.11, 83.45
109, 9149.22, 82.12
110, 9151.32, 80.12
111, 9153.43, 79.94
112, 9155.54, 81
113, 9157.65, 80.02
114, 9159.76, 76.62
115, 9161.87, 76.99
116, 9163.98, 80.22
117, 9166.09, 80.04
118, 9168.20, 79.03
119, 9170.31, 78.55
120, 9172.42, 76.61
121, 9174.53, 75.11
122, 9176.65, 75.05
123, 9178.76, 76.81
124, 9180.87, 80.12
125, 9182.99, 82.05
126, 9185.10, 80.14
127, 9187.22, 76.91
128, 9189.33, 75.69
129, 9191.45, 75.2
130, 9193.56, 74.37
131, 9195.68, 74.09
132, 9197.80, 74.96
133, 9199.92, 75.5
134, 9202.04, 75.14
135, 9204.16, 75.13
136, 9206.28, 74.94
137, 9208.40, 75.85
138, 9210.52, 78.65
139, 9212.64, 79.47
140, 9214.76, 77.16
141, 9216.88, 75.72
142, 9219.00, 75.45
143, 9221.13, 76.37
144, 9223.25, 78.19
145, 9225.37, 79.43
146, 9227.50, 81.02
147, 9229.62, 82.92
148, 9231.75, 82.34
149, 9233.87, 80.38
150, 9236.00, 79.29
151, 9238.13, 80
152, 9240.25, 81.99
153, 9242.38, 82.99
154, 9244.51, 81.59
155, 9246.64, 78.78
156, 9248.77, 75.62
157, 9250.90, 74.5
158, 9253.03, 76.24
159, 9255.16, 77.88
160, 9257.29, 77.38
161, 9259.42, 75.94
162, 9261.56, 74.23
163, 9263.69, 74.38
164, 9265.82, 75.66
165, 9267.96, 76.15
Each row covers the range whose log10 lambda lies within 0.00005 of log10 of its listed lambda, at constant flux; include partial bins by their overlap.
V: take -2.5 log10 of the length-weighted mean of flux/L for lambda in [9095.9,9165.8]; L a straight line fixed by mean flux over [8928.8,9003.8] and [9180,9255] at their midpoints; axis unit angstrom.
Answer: 0.024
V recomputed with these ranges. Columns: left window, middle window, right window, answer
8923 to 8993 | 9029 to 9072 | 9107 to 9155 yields 0.09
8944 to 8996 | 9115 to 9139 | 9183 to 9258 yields 0.07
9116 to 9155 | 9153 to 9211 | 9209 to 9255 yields 0.01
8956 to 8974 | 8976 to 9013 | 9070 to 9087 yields 0.07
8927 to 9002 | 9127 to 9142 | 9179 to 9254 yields 0.04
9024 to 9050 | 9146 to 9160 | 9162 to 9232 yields -0.04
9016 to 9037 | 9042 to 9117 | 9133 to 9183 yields 0.07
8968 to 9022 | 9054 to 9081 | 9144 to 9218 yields 0.05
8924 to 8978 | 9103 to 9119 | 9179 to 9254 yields 0.07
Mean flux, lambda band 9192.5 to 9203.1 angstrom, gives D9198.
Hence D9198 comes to 74.8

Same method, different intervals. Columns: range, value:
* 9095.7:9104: 80.5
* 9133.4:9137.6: 74.4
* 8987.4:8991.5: 80.6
